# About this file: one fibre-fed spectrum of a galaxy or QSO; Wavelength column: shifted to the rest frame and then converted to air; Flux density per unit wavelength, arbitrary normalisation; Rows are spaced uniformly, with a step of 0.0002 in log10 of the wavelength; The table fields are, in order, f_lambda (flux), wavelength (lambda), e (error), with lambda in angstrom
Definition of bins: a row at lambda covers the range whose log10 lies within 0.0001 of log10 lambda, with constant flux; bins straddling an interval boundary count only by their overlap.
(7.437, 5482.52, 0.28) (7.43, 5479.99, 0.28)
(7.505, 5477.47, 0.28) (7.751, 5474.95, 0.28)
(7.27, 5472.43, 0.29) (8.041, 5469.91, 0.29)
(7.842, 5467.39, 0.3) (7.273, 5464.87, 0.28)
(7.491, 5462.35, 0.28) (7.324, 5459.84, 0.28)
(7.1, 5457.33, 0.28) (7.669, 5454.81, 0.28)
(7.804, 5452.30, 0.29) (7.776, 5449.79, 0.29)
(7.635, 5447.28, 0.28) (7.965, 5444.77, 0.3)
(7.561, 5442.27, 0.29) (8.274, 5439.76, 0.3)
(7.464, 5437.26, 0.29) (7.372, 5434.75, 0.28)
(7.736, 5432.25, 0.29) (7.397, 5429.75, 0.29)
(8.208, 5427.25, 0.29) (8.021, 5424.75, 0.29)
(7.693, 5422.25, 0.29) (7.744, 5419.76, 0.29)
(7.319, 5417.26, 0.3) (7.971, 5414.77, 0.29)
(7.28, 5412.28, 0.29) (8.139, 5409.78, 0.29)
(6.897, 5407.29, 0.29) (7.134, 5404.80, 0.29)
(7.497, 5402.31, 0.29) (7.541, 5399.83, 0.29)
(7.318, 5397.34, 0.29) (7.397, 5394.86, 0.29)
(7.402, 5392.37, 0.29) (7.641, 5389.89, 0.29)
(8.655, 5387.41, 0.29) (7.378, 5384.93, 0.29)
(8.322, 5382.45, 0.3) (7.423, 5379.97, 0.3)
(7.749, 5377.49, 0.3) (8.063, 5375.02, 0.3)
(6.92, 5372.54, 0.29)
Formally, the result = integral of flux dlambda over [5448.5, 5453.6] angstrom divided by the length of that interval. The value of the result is 7.79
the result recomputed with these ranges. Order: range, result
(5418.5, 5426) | 7.82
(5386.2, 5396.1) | 7.77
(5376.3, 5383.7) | 7.83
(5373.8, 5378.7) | 7.92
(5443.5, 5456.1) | 7.77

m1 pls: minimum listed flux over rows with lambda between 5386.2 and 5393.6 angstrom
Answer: 7.402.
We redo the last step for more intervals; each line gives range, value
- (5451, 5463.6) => 7.1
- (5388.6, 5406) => 7.134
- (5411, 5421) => 7.28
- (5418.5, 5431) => 7.397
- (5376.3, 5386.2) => 7.378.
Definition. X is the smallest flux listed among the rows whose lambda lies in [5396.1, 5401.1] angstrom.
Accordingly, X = 7.318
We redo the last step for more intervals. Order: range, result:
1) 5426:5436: 7.372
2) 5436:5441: 7.464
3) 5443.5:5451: 7.635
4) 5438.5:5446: 7.561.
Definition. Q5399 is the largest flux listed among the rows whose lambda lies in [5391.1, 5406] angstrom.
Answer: 7.541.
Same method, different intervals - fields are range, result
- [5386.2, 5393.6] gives 8.655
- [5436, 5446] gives 8.274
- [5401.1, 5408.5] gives 7.497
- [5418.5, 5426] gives 8.021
